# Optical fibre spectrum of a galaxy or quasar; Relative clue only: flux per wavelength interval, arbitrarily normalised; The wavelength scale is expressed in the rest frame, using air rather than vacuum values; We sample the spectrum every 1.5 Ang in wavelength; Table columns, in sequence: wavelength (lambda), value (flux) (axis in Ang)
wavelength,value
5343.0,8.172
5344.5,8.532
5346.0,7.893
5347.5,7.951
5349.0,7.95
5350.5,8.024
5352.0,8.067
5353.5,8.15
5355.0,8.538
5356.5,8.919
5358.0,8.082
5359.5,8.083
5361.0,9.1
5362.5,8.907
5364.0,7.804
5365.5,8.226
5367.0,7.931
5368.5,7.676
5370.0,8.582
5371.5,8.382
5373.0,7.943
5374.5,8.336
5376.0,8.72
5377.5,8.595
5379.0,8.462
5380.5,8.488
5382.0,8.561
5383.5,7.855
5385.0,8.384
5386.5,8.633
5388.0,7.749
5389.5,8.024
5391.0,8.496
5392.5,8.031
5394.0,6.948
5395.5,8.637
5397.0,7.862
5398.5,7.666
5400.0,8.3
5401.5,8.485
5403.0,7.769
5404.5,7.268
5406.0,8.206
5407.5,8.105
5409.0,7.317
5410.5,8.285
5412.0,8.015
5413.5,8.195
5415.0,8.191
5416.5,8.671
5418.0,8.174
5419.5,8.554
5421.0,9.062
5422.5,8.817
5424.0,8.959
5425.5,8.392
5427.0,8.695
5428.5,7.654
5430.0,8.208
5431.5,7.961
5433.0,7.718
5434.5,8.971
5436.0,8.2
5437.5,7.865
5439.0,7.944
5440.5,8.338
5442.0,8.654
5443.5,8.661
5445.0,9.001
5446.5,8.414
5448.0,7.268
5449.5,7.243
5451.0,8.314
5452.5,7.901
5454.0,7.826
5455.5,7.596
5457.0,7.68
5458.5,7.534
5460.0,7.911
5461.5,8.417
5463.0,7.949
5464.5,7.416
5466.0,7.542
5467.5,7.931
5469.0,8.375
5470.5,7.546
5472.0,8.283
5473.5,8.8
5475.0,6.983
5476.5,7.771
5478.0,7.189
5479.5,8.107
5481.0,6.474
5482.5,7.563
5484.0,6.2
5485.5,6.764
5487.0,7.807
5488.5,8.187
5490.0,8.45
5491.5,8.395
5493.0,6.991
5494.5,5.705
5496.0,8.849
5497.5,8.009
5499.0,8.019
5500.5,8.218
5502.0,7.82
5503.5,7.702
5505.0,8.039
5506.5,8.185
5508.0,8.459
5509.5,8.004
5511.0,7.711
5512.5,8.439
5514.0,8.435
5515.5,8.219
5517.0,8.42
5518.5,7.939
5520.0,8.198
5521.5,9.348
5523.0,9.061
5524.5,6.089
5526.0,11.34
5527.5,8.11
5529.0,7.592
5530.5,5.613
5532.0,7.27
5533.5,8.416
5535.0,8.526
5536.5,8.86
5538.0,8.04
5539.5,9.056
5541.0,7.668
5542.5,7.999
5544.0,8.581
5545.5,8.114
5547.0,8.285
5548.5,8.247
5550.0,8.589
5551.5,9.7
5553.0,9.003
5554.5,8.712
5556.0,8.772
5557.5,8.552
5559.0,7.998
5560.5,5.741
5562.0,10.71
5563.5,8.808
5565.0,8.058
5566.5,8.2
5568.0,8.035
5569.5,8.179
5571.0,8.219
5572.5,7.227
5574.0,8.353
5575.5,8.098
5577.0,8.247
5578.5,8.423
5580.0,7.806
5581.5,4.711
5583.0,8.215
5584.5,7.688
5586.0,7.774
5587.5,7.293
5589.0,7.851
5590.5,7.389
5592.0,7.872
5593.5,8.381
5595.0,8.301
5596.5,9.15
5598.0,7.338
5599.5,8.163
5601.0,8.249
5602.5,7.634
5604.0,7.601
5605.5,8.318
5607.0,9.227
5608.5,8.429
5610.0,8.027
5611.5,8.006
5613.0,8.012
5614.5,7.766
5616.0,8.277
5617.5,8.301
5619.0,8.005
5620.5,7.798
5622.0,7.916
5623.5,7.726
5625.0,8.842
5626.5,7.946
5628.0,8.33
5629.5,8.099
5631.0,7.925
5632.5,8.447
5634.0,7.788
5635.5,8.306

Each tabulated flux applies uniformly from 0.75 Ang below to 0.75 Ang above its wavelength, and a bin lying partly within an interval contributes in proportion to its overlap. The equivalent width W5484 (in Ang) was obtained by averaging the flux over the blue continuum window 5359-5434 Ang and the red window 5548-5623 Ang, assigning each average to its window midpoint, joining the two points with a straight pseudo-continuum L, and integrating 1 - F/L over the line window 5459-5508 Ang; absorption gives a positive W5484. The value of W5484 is 2.53 Ang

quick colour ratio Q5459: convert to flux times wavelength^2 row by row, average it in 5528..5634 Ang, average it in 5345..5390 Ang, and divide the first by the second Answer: 1.06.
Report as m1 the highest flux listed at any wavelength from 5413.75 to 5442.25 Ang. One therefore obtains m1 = 9.062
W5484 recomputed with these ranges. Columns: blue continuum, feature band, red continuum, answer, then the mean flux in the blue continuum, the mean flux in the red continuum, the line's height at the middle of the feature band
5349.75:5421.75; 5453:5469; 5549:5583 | 0.8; 8.22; 8.19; 8.21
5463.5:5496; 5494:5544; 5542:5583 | -1.6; 7.58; 8.2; 7.87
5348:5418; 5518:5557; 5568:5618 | -1.7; 8.19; 7.95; 8.02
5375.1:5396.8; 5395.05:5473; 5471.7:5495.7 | -2.4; 8.25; 7.49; 7.87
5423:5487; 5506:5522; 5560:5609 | -0.7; 7.91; 8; 7.95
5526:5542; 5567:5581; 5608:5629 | 0.1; 8.08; 8.09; 8.09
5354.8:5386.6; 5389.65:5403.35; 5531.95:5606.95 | 0.5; 8.36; 8.15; 8.34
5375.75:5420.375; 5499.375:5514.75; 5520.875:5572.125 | 0.3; 8.15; 8.33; 8.28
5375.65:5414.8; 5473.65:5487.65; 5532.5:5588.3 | 1.5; 8.11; 8.18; 8.15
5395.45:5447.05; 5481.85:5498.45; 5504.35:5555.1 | 1.5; 8.26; 8.3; 8.29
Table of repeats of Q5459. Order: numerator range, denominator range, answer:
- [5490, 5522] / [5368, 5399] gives 1.03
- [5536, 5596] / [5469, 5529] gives 1.05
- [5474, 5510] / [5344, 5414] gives 0.98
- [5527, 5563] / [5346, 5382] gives 1.06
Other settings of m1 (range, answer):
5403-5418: 8.671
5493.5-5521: 8.849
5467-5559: 11.34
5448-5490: 8.8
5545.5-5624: 10.71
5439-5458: 9.001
